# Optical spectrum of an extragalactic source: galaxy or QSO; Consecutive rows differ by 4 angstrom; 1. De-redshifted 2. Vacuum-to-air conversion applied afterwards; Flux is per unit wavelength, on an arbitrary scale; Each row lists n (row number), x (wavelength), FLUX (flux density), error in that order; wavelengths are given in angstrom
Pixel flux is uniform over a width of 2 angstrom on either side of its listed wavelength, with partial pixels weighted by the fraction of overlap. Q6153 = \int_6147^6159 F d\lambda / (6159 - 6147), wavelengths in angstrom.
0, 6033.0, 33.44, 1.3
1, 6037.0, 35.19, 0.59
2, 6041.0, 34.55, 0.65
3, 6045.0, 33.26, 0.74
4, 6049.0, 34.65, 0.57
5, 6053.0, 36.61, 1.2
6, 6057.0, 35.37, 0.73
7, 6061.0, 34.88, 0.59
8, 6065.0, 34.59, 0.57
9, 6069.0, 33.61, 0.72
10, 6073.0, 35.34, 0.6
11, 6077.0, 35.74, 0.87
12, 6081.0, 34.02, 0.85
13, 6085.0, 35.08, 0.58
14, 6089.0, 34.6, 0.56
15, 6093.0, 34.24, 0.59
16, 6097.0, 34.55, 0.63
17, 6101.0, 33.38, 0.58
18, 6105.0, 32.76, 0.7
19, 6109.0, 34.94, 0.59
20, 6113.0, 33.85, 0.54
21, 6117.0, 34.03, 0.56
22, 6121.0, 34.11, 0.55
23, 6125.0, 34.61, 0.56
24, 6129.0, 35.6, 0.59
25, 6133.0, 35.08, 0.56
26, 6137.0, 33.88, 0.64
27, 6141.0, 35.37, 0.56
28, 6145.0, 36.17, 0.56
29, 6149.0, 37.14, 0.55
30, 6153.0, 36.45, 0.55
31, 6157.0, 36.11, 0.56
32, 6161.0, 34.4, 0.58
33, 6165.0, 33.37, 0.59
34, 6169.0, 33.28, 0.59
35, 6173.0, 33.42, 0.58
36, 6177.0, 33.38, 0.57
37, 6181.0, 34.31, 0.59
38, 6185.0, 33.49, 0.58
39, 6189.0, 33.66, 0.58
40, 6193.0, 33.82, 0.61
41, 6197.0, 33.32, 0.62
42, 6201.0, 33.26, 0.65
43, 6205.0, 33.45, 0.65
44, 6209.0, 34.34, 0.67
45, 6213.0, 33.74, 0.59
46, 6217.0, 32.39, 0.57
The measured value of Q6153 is 36.6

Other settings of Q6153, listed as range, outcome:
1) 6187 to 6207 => 33.5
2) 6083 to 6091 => 34.8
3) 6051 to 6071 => 35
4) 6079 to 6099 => 34.5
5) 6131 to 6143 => 34.8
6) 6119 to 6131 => 34.8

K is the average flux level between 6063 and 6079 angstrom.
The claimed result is 34.8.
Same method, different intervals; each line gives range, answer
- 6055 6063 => 35.1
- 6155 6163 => 35.3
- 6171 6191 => 33.7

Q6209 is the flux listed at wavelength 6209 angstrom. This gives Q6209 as 34.34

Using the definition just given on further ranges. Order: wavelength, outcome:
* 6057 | 35.37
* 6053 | 36.61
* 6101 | 33.38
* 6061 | 34.88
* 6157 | 36.11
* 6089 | 34.6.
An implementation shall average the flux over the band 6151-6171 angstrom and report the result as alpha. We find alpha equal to 34.7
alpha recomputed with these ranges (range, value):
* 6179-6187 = 33.9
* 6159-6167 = 33.9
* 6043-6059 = 35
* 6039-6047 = 33.9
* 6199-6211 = 33.7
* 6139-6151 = 36.2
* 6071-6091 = 35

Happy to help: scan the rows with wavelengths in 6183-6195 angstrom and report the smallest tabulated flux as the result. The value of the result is 33.49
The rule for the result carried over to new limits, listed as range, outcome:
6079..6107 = 32.76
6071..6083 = 34.02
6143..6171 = 33.28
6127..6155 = 33.88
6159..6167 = 33.37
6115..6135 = 34.03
